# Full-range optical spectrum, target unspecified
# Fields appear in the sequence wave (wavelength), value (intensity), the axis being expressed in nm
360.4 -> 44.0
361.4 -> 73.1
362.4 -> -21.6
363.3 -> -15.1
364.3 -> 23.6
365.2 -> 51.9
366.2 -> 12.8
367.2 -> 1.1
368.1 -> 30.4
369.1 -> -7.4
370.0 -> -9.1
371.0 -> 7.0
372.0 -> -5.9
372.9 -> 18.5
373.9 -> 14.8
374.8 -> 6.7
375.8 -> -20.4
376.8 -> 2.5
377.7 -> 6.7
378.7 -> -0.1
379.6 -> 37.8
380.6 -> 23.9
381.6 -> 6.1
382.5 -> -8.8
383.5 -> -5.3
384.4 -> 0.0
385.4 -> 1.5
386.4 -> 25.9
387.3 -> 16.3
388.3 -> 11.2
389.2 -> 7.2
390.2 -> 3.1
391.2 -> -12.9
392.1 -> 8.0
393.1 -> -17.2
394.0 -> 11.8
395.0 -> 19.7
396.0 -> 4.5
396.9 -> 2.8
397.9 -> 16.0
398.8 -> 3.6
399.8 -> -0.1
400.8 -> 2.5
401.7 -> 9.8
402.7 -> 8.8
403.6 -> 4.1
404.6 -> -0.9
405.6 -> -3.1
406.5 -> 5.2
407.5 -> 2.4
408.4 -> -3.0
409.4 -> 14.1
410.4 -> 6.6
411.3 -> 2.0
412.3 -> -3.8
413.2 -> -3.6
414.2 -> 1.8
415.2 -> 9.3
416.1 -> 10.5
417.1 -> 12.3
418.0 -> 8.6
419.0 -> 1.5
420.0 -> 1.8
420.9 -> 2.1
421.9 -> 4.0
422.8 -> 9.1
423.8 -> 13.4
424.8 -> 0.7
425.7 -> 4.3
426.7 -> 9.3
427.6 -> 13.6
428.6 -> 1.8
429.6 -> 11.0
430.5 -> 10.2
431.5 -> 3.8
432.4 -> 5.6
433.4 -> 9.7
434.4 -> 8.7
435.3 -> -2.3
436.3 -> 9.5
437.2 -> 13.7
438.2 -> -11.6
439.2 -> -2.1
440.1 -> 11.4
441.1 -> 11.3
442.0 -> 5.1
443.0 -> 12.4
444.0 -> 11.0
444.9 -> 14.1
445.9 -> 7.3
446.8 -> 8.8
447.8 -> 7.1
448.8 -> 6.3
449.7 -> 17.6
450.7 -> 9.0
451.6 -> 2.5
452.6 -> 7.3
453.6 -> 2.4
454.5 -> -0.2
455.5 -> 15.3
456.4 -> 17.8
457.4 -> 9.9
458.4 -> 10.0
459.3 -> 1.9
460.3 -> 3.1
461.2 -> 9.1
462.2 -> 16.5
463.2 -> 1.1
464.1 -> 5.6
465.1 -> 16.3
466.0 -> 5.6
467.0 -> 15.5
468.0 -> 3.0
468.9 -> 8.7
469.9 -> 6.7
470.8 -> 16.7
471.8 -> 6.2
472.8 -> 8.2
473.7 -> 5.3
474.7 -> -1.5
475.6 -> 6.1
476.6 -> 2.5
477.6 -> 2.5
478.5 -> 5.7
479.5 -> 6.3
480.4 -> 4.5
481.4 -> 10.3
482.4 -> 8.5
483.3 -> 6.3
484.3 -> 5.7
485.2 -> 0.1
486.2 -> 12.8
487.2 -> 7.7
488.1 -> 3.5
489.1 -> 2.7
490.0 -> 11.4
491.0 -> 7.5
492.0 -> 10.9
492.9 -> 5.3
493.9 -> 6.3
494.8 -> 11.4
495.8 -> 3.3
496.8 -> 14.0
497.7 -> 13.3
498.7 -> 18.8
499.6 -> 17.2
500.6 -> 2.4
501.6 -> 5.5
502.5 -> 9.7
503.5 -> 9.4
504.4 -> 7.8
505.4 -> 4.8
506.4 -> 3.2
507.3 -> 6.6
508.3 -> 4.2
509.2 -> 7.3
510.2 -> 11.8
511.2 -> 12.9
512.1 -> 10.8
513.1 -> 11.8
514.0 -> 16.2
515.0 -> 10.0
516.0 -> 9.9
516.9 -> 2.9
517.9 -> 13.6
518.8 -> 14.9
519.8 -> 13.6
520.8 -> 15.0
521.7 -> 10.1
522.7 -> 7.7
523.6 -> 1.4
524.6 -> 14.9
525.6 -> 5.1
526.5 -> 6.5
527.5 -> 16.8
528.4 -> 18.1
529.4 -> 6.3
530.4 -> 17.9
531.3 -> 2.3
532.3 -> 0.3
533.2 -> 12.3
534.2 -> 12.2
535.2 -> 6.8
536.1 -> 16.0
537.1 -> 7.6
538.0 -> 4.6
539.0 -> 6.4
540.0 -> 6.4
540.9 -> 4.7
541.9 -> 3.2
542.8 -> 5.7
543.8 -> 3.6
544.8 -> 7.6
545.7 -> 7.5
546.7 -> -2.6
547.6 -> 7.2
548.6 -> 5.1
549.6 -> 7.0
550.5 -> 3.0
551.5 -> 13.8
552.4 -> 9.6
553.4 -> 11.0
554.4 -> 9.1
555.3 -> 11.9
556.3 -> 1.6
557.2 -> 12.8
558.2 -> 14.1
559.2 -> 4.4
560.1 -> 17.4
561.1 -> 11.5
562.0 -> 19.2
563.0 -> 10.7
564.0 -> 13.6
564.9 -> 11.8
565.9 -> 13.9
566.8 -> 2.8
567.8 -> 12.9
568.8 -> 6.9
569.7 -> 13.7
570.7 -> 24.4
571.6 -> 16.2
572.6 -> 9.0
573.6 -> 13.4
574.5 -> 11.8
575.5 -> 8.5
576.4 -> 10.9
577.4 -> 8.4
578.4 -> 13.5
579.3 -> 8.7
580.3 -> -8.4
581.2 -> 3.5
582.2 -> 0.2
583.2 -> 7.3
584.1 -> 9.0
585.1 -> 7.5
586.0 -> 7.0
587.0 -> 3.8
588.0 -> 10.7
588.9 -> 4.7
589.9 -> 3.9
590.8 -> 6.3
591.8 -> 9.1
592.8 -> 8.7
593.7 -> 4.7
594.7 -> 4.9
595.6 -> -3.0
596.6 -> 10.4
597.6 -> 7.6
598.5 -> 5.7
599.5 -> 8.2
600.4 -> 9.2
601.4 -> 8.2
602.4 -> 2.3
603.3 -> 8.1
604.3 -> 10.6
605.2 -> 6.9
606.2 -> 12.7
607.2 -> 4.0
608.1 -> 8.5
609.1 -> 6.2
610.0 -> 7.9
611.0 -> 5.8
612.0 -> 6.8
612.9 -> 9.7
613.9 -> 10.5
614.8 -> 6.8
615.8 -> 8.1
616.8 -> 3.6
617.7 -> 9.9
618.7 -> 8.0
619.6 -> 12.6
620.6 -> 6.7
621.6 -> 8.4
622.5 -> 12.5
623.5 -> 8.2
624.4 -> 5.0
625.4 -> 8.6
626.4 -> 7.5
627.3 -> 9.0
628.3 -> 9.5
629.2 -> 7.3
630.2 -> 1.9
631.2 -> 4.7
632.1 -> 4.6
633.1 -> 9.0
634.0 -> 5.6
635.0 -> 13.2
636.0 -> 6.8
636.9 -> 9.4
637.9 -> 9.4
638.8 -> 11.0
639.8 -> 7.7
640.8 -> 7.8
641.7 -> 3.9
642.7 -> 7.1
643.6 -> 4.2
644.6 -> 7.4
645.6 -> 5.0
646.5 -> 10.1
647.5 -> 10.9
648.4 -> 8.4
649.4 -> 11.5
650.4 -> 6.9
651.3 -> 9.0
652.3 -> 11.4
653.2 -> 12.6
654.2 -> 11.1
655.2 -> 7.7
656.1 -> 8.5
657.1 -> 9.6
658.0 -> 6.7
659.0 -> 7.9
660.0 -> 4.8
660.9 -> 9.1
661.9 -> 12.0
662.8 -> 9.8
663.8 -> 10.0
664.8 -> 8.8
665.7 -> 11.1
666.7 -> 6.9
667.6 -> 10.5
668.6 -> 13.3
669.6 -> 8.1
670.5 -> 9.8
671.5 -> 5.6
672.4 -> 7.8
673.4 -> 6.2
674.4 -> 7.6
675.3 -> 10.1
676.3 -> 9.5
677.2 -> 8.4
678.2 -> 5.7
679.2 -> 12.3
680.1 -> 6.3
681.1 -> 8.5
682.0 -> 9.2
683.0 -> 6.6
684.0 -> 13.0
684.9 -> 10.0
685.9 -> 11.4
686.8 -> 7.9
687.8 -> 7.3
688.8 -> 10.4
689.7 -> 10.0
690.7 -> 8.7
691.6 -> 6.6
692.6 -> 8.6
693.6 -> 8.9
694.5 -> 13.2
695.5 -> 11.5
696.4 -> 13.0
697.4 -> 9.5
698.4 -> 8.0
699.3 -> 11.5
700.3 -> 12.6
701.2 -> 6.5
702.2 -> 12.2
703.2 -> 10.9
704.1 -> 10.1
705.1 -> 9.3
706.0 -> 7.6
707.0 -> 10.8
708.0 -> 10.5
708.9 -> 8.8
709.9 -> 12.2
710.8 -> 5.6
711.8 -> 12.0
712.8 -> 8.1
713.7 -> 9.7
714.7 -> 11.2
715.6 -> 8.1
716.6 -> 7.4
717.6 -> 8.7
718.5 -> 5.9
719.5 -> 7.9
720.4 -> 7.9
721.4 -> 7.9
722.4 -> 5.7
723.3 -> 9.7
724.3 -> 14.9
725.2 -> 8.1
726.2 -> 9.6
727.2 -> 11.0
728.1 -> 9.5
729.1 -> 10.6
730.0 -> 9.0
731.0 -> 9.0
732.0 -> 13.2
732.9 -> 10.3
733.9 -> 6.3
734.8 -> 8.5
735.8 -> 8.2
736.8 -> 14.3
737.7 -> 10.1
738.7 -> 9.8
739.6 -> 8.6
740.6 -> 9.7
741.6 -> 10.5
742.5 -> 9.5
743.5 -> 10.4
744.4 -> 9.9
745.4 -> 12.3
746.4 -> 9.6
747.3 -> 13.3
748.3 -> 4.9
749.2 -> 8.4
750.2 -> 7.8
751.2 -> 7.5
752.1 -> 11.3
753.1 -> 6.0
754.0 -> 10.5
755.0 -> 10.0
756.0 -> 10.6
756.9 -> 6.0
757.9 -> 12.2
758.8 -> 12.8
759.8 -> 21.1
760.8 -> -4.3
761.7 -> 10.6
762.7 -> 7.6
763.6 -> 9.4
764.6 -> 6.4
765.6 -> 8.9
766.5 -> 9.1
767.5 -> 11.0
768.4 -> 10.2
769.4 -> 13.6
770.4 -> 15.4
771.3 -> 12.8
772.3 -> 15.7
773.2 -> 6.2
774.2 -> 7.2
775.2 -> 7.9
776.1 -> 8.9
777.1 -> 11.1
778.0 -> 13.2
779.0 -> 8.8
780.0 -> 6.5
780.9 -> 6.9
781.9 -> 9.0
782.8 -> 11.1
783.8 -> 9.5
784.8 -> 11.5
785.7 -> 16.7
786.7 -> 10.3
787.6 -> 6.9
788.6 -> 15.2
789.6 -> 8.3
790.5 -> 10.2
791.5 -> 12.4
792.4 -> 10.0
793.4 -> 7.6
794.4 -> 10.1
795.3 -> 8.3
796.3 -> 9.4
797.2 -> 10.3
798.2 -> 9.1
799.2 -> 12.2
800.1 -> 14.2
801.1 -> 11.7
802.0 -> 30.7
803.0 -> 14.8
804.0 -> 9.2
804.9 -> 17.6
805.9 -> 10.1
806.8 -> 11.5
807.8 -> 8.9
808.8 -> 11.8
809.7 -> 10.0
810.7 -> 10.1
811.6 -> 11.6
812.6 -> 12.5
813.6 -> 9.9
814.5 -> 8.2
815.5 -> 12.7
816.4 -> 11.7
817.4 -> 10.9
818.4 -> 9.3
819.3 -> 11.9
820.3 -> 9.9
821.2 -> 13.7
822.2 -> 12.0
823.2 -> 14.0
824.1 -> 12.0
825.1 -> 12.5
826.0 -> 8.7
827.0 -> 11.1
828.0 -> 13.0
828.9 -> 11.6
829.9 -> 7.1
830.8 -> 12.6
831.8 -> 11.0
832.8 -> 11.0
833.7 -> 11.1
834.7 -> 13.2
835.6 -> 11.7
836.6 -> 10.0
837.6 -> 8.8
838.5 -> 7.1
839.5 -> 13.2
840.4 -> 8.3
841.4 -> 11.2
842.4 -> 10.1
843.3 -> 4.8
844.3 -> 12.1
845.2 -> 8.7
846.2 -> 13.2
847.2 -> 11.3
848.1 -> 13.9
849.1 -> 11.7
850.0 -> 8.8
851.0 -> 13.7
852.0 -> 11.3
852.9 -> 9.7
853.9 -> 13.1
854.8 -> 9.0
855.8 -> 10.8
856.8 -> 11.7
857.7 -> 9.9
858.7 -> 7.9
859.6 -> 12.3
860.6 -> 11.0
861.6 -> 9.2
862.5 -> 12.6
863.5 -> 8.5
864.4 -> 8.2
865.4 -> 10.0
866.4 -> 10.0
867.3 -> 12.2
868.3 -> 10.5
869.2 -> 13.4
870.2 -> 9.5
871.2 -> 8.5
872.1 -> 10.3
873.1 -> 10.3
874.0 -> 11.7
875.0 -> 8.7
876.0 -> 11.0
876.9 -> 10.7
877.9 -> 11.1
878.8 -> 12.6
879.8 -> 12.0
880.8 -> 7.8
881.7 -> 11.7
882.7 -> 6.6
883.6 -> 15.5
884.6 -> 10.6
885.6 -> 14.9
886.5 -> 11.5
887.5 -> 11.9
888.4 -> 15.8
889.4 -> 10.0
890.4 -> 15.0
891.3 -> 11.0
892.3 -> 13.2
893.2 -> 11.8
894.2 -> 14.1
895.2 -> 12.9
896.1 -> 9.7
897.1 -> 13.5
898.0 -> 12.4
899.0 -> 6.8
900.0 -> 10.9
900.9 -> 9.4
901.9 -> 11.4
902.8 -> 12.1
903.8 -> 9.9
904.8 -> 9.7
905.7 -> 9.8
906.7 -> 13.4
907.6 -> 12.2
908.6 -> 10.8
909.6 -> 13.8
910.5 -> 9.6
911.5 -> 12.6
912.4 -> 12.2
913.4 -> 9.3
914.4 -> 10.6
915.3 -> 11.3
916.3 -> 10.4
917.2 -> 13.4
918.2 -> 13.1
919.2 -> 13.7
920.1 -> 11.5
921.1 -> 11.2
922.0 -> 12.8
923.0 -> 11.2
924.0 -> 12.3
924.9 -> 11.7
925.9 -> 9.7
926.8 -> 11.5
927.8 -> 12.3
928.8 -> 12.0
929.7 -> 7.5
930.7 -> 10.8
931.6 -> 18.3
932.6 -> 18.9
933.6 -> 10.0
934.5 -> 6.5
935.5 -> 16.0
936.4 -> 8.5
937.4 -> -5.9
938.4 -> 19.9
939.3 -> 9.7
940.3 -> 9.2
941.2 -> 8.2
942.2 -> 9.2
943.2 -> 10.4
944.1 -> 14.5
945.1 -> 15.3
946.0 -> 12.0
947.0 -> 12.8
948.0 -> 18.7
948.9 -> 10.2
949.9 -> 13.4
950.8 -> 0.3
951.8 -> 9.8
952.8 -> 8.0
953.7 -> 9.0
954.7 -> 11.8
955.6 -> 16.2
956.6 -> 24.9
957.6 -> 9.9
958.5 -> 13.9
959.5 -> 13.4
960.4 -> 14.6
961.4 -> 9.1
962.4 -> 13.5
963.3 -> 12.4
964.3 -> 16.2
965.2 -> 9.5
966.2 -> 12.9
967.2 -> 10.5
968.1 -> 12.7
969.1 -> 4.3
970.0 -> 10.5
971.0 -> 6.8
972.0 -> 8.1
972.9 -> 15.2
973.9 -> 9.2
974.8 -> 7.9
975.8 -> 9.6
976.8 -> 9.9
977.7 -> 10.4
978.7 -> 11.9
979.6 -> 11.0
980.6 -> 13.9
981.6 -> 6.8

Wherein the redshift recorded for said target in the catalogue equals 0.222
